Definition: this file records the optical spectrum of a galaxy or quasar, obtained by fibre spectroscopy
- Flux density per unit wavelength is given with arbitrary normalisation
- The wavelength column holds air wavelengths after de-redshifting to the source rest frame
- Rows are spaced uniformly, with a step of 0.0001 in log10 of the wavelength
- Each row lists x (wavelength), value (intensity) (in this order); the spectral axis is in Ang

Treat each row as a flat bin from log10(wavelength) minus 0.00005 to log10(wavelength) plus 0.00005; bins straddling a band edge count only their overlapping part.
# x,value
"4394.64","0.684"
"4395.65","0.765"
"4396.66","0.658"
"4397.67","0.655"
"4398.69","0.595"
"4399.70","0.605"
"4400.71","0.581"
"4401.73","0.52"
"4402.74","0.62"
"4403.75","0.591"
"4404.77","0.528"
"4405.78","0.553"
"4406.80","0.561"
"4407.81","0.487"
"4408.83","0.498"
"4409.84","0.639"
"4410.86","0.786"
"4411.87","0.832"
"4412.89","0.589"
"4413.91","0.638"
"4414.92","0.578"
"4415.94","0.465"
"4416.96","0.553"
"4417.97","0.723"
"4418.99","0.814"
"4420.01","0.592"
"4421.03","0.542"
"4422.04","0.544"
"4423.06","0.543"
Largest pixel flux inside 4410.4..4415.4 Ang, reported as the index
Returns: 0.832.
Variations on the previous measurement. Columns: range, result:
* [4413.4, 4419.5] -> 0.814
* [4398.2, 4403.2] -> 0.62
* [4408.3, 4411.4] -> 0.786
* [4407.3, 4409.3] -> 0.498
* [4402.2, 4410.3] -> 0.639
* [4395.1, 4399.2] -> 0.765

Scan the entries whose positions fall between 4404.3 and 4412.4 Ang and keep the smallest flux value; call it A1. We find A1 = 0.487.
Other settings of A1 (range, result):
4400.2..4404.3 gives 0.52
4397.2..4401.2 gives 0.581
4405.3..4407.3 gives 0.553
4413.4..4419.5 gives 0.465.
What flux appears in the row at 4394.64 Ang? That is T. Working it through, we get 0.684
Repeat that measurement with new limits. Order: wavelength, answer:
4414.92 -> 0.578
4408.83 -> 0.498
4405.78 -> 0.553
